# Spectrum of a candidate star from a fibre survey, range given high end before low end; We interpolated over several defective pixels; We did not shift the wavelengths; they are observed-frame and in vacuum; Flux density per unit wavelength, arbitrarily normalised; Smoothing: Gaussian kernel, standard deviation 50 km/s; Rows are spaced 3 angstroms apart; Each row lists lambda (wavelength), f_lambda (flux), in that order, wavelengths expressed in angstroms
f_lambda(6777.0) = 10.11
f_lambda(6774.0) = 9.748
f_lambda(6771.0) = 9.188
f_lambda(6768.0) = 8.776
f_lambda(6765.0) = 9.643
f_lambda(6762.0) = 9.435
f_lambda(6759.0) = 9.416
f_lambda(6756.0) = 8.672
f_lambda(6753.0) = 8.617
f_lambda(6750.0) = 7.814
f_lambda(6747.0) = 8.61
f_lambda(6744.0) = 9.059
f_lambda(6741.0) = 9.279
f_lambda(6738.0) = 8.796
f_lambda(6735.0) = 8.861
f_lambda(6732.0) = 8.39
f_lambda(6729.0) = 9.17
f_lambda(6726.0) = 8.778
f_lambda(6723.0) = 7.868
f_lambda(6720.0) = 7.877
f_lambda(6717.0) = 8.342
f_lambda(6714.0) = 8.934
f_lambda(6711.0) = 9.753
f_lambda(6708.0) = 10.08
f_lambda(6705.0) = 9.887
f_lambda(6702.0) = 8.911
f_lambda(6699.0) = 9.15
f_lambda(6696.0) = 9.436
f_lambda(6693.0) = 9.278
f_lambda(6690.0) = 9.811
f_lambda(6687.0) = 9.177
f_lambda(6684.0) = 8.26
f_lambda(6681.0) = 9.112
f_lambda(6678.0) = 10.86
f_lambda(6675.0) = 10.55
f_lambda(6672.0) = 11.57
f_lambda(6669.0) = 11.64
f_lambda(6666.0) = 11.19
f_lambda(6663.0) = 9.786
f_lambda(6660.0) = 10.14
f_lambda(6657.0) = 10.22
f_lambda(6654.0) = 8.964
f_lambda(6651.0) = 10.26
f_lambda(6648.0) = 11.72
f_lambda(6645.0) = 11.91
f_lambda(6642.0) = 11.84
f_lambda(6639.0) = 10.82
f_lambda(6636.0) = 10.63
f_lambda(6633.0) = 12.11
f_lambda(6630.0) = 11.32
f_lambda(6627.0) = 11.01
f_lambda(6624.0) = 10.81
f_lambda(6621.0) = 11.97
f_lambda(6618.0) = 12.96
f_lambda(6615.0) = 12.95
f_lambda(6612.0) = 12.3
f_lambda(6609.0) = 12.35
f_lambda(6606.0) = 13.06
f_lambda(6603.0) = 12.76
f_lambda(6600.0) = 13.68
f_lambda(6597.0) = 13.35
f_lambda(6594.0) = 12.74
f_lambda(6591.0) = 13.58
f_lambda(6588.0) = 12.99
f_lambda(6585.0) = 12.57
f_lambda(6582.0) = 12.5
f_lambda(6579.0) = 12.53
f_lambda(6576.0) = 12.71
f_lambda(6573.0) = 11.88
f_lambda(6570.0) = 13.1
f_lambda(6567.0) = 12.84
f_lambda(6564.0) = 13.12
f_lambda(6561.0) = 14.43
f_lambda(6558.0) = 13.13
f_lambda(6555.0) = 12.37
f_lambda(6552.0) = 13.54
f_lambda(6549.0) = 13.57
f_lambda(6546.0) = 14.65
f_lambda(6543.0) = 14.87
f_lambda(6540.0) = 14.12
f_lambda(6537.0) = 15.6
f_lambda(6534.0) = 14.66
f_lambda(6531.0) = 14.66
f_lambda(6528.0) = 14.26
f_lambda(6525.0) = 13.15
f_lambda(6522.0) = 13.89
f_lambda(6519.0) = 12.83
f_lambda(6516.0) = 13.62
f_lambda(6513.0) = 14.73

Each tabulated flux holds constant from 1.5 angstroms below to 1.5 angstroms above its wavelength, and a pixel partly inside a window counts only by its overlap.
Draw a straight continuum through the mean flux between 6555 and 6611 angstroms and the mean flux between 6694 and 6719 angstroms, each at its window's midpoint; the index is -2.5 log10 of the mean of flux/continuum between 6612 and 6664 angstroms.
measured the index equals 0.01 mag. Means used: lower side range 12.9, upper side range 9.28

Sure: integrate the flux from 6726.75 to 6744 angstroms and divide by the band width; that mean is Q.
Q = 8.91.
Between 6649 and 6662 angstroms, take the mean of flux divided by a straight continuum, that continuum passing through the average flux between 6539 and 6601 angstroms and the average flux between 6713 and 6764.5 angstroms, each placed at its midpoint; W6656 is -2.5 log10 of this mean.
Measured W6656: 0.10 mag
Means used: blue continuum 13.2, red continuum 8.72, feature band 9.96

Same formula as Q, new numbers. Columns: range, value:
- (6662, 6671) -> 11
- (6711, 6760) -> 8.68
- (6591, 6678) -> 11.6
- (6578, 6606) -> 13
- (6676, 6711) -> 9.48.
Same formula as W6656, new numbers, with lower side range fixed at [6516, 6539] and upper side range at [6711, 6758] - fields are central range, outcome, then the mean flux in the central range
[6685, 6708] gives 0.03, 9.4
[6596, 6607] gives -0.09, 13.2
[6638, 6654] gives -0.01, 11.1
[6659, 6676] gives -0.04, 10.8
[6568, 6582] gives 0.03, 12.6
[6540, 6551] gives -0.05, 14.3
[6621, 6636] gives 0.01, 11.3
